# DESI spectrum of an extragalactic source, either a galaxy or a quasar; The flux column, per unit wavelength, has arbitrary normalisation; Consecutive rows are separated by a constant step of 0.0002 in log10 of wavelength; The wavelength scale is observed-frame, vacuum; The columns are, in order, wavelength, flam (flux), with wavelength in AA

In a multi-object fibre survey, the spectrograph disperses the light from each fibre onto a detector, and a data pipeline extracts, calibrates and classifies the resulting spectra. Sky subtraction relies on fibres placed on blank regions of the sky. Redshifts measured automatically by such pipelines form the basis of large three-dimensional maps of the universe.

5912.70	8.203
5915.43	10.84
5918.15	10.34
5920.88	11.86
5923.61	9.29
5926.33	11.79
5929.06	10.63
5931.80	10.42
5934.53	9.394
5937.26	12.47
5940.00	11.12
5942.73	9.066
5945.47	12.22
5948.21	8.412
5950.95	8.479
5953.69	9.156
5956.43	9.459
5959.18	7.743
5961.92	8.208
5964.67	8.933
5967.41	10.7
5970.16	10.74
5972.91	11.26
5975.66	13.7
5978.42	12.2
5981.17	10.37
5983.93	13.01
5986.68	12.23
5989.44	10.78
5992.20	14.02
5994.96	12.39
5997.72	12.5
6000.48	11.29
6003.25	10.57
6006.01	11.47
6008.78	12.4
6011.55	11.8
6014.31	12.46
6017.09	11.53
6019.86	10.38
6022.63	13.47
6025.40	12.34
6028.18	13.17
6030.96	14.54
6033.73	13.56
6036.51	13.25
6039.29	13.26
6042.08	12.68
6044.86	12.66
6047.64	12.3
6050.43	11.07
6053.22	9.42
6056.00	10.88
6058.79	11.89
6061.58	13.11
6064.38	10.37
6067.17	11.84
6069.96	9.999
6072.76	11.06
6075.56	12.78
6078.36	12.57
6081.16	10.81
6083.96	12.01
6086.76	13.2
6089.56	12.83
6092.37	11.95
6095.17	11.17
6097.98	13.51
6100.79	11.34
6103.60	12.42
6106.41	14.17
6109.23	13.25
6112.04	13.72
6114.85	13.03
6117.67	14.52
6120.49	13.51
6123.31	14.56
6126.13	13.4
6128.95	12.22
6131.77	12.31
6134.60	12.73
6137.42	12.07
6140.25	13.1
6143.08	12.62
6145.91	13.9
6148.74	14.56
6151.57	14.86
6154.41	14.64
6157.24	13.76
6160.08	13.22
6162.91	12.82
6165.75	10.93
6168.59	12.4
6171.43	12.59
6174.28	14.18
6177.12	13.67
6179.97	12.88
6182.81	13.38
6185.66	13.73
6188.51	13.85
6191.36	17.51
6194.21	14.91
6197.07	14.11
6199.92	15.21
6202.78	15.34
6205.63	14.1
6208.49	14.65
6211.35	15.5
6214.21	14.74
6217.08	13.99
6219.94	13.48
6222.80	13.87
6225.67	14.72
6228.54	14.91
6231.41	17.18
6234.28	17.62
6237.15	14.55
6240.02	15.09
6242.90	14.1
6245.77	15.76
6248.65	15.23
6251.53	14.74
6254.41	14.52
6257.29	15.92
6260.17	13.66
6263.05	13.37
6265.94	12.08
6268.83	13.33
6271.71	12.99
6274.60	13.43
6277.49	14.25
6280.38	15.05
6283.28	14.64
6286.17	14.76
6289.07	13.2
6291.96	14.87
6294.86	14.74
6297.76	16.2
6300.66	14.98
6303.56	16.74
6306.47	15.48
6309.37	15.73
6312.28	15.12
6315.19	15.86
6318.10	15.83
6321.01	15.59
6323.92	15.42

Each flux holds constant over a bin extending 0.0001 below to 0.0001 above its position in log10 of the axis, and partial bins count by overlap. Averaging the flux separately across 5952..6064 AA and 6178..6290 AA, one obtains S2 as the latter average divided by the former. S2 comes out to 1.25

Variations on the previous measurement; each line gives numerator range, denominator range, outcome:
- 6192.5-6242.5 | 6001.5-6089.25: 1.24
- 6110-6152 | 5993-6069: 1.11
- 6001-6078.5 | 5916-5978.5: 1.17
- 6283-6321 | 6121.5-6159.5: 1.14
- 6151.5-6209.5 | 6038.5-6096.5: 1.18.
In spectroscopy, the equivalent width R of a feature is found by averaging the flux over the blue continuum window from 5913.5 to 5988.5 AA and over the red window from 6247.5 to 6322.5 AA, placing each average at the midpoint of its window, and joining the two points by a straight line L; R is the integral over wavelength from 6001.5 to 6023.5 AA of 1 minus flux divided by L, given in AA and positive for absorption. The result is -0.8 AA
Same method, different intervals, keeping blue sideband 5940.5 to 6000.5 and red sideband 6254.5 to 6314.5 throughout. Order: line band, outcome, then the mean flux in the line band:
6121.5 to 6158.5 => -1.83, 13.4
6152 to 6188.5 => -0.24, 13.3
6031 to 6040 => -1.56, 13.6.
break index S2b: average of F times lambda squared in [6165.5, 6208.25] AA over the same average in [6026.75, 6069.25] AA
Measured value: 1.20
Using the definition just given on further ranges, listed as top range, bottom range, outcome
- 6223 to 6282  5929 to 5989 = 1.54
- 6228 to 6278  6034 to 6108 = 1.28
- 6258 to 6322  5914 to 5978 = 1.59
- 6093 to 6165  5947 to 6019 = 1.26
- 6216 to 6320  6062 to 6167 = 1.22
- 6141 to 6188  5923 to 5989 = 1.37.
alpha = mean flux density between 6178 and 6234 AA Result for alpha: 14.7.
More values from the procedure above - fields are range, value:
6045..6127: 12.3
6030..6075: 12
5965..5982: 11.4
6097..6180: 13.2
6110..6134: 13.4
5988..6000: 12.3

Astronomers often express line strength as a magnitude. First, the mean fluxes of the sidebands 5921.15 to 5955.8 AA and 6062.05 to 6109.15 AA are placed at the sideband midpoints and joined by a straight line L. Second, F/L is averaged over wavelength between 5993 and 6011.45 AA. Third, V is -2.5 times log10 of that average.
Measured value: -0.08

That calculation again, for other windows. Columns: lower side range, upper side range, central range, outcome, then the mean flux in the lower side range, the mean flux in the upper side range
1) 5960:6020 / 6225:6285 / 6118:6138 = 0.00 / 11.5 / 14.6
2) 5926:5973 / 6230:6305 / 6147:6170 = -0.03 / 9.94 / 14.7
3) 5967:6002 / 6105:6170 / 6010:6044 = -0.03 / 12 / 13.3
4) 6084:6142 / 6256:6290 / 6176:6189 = -0.01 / 12.9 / 13.9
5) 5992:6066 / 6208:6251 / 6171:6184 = 0.07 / 12.1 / 15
